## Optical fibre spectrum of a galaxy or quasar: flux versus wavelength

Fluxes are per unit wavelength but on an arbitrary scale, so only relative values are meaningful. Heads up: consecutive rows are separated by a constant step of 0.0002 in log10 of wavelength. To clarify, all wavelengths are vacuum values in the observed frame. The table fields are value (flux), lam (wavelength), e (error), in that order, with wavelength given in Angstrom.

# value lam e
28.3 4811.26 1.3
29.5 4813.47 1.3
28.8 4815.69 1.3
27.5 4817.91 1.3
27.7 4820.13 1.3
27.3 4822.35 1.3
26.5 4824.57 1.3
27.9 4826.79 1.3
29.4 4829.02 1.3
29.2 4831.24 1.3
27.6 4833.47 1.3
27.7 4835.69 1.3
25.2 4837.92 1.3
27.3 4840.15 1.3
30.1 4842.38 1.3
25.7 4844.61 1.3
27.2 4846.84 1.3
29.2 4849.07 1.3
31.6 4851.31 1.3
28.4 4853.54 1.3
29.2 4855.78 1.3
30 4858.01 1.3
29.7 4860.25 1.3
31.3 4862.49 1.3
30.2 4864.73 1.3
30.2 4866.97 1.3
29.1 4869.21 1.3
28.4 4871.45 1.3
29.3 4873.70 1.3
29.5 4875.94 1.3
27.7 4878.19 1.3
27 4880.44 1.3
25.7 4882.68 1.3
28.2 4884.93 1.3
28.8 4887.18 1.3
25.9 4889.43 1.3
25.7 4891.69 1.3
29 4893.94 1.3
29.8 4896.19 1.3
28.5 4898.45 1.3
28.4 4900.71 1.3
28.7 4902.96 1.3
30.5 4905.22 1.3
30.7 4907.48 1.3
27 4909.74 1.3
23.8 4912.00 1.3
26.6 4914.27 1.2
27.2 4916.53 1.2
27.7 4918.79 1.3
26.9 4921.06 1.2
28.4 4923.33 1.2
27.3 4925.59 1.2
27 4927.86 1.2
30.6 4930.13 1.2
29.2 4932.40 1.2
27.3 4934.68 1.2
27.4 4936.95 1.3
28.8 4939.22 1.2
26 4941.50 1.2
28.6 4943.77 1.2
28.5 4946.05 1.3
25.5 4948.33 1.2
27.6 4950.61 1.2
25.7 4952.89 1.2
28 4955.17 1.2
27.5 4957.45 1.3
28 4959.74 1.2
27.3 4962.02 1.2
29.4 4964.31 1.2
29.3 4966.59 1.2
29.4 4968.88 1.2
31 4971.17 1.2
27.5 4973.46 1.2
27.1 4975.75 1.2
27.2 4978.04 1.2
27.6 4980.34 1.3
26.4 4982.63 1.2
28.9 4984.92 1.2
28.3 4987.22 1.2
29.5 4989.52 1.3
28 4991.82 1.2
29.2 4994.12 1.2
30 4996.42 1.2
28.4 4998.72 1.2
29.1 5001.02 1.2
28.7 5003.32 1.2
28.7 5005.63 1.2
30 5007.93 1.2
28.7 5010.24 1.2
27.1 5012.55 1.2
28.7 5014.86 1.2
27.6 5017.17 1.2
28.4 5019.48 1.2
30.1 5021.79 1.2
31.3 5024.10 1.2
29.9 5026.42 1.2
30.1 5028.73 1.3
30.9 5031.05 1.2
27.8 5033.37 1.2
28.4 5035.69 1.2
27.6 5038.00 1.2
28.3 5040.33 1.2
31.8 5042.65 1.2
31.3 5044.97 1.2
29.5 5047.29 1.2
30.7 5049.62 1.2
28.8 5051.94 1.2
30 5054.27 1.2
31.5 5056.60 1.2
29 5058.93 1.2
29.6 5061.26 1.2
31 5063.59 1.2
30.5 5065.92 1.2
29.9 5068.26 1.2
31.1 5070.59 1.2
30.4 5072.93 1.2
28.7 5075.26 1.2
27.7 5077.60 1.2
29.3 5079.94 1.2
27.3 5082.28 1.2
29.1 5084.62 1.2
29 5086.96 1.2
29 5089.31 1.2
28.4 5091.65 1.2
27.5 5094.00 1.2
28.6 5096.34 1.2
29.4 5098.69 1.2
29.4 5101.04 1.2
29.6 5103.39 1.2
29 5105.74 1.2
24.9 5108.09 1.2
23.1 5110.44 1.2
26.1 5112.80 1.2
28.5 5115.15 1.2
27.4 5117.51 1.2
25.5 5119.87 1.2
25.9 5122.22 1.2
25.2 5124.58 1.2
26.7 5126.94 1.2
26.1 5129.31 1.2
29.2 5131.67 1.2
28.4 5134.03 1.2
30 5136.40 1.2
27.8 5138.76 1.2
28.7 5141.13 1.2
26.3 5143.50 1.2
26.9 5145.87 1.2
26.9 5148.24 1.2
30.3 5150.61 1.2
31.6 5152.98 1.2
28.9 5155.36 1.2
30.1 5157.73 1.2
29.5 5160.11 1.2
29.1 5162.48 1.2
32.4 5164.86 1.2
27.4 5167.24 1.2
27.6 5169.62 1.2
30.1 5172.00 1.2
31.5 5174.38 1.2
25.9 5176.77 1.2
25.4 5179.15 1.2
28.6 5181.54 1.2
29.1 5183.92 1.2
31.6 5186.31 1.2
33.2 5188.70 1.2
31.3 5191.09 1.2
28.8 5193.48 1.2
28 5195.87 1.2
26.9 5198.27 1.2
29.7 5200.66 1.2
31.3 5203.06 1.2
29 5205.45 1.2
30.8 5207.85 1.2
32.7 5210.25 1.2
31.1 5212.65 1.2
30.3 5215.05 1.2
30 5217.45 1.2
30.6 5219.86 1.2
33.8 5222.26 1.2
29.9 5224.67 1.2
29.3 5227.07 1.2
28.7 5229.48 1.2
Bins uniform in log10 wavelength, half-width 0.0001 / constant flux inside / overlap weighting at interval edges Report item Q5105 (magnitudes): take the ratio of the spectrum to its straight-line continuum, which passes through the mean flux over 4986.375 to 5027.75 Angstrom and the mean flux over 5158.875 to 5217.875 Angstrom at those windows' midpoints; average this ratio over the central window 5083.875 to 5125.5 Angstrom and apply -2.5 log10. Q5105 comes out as 0.07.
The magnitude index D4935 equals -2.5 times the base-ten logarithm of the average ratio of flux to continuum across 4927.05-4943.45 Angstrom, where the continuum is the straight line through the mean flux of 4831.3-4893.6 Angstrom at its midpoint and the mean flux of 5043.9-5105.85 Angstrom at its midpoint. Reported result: 0.03 mag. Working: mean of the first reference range 28.4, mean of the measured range 28.1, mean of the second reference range 29.5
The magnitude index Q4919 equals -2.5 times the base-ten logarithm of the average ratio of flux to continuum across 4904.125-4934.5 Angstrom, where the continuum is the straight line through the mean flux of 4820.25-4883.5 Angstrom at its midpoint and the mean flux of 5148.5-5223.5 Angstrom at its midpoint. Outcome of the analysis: 0.03 mag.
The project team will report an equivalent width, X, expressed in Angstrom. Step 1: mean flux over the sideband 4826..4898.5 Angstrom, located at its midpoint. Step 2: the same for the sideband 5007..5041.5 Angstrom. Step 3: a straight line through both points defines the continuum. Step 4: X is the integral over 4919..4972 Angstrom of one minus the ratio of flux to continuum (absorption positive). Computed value 1.3 Angstrom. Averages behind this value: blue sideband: 28.5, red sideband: 29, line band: 28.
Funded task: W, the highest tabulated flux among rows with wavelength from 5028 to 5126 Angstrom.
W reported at 31.8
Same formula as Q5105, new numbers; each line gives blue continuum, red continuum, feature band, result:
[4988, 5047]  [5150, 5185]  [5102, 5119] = 0.09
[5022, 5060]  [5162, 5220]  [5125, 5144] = 0.07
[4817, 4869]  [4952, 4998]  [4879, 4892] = 0.06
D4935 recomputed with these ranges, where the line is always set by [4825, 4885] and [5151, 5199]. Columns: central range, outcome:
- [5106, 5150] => 0.089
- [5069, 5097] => 0.011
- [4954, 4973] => 0.006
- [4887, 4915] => 0.029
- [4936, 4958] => 0.056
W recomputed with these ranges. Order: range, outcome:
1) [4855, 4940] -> 31.3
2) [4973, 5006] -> 30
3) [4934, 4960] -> 28.8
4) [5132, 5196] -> 33.2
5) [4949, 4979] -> 31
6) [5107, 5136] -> 29.2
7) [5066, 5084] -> 31.1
